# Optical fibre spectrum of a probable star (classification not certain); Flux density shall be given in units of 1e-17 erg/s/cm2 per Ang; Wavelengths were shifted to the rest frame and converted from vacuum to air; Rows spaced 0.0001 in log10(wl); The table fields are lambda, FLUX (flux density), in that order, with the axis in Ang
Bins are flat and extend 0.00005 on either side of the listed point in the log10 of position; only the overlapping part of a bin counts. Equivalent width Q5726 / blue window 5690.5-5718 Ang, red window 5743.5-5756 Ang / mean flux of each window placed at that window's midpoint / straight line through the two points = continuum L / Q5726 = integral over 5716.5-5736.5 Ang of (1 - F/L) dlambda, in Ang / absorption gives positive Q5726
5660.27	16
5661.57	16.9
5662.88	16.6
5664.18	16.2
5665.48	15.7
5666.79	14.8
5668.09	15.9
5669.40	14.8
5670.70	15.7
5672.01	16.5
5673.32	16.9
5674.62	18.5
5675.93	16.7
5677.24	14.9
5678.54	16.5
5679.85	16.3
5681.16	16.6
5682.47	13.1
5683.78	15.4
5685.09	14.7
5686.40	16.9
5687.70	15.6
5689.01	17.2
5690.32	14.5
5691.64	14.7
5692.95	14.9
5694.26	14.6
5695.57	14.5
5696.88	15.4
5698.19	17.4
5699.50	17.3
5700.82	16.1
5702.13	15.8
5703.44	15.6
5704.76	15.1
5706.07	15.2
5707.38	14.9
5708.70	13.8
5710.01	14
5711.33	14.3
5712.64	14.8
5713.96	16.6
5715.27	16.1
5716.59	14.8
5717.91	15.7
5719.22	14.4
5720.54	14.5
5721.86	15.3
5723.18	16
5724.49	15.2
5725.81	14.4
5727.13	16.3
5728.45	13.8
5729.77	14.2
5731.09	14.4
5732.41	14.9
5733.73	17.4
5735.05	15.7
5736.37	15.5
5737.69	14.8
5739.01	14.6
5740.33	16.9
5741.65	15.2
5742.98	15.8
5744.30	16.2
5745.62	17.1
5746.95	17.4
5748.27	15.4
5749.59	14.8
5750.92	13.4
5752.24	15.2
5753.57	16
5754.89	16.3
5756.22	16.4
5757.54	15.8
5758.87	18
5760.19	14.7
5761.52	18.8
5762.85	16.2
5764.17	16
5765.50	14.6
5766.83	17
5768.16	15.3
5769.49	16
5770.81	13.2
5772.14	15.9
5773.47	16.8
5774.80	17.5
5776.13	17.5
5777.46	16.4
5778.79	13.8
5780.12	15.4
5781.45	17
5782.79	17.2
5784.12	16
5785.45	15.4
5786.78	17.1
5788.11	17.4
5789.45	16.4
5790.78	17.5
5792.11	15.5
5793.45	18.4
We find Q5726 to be 0.5 Ang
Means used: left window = 15.3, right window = 15.8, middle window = 15.2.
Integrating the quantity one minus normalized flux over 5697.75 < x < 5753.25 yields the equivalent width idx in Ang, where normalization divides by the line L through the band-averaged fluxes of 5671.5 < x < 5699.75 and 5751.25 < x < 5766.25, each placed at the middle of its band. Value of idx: 2.13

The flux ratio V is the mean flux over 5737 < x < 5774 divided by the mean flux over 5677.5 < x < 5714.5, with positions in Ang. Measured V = 1.0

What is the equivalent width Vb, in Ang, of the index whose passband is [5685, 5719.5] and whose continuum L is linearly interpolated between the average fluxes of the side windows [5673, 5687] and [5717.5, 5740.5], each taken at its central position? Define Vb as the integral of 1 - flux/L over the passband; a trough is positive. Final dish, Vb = 0.6 Ang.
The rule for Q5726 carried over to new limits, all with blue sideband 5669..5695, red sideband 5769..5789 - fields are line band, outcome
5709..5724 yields 0.8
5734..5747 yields 0.1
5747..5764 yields 0.1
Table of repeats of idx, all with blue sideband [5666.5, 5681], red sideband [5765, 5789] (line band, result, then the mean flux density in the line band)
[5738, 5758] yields 0.5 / 15.8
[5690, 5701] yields 0.5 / 15.5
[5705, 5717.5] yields 0.9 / 15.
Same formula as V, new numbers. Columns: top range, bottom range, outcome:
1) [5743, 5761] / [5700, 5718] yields 1.05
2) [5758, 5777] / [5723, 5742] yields 1.06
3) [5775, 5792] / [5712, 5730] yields 1.08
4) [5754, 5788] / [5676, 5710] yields 1.05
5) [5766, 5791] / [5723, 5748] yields 1.04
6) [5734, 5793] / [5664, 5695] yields 1.02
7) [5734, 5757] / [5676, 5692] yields 1.01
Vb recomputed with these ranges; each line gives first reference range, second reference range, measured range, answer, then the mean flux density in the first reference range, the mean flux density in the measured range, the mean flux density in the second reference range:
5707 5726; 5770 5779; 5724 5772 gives -0.3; 15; 15.6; 16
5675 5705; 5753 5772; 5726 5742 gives 0.6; 15.7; 15.3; 16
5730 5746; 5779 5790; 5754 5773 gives 0.0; 15.6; 16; 16.4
